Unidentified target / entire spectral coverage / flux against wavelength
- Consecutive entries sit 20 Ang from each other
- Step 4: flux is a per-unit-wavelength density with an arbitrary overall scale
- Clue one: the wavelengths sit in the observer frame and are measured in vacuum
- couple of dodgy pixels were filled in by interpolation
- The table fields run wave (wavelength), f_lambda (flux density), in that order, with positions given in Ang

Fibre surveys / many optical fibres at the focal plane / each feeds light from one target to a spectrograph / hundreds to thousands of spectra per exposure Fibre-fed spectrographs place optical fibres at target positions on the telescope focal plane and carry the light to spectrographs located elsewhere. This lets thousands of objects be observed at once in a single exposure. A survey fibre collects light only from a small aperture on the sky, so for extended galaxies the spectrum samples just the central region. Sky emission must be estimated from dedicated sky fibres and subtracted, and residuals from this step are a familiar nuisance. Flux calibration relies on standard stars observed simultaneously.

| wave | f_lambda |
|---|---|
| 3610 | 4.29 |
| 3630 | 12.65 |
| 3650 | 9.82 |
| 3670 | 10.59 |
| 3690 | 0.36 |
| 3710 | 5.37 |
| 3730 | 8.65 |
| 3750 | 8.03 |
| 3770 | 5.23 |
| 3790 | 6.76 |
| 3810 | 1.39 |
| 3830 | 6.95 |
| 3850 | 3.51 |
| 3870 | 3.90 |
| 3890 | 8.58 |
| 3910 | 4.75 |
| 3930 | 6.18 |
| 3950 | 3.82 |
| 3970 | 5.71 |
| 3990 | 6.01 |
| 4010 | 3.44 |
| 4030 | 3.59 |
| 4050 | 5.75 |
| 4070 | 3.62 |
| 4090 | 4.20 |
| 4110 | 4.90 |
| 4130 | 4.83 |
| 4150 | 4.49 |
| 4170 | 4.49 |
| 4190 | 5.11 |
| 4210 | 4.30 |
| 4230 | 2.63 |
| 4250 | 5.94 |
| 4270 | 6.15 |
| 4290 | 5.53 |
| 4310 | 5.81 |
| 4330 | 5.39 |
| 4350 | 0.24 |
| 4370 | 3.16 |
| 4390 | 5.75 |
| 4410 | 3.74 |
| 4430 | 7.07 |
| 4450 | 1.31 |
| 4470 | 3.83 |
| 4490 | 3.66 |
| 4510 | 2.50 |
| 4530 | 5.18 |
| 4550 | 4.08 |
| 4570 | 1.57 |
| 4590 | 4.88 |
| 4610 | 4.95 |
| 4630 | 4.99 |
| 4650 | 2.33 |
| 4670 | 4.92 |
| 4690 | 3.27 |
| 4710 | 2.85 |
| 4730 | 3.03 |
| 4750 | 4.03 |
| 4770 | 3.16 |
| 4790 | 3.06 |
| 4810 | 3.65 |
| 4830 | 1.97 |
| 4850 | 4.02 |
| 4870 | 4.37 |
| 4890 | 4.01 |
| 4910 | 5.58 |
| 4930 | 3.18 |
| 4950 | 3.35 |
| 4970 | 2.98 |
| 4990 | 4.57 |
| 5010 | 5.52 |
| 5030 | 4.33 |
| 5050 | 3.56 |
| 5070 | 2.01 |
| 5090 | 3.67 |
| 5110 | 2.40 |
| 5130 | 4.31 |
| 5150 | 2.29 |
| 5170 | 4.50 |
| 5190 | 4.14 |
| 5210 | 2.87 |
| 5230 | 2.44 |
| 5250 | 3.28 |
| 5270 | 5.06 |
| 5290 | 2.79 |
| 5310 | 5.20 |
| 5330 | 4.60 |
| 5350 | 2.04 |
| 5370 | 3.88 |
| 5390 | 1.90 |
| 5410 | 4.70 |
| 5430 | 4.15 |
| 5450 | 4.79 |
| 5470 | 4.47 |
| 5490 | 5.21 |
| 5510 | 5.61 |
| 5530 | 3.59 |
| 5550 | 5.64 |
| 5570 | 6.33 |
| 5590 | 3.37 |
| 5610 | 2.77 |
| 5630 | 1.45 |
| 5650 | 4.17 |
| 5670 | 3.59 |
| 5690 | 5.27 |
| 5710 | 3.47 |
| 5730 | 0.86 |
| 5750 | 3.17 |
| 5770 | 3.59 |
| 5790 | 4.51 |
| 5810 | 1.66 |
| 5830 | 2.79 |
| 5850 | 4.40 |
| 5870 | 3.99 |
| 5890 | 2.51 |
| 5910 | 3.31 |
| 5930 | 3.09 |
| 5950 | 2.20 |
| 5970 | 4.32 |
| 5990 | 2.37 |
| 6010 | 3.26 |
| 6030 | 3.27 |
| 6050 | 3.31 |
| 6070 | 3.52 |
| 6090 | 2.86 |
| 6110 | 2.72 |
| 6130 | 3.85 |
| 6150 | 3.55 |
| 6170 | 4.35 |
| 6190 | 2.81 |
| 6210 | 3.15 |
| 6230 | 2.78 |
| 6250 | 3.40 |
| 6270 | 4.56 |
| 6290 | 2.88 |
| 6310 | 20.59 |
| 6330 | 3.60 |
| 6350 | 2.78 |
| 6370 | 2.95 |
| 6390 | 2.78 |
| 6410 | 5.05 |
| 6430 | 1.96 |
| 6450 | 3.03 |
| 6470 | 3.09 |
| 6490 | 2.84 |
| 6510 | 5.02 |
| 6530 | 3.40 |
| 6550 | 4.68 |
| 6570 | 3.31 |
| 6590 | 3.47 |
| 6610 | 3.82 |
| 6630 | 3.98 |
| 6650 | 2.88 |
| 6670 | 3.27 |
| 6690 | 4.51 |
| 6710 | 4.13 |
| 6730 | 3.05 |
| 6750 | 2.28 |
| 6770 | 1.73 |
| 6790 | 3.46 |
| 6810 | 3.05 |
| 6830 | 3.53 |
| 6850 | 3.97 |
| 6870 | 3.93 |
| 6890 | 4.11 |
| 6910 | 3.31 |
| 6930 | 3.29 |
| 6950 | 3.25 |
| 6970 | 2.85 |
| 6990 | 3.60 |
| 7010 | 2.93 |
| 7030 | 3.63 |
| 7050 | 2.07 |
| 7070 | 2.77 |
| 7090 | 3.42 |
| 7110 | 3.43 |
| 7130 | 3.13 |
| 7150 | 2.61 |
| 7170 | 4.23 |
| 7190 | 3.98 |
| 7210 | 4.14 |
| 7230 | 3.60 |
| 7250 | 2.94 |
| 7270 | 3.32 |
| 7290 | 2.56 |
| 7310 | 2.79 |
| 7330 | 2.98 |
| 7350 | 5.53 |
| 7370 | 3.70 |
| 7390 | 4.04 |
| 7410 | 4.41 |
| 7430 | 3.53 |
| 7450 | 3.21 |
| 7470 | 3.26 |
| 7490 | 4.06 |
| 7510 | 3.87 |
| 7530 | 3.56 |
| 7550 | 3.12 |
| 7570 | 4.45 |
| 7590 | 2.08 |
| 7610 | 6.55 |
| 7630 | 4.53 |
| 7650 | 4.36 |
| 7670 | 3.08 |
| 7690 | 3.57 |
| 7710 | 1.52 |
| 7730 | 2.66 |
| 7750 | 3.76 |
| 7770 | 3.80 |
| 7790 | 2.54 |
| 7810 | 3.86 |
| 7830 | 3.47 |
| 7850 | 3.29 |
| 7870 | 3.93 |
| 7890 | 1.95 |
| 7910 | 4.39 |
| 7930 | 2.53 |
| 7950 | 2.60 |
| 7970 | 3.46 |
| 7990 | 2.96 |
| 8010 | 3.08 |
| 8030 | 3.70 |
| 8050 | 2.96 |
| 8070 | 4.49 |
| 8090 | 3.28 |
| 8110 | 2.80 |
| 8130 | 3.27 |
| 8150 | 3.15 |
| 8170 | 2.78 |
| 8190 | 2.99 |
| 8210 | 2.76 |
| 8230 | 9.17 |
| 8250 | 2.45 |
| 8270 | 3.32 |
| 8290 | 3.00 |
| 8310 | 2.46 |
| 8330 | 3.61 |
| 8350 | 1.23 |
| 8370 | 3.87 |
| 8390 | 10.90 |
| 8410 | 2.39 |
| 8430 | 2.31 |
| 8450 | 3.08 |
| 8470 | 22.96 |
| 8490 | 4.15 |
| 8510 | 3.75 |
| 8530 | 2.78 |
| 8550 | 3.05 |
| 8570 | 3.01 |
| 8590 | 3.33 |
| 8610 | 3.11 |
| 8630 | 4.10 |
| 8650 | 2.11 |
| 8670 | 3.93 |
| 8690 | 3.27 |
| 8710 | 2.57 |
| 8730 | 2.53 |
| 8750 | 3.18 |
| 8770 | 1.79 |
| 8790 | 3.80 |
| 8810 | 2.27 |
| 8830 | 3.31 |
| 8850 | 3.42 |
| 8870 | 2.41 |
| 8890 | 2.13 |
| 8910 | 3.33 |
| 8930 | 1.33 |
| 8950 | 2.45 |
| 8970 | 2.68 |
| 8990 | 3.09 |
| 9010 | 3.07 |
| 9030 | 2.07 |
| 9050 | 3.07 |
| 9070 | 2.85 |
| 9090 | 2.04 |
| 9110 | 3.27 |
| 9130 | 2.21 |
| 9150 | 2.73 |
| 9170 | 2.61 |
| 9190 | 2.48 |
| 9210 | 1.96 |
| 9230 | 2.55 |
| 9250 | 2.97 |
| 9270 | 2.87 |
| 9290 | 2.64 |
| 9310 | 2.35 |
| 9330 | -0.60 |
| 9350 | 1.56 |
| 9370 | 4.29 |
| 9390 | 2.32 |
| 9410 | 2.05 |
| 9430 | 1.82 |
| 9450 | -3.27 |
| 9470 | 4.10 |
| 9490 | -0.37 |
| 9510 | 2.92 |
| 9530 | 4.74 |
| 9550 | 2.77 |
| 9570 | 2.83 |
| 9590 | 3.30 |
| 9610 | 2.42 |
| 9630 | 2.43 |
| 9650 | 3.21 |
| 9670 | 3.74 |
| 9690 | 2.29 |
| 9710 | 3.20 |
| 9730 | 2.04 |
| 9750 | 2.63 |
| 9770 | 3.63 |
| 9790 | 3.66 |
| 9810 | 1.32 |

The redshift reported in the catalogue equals 0.692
